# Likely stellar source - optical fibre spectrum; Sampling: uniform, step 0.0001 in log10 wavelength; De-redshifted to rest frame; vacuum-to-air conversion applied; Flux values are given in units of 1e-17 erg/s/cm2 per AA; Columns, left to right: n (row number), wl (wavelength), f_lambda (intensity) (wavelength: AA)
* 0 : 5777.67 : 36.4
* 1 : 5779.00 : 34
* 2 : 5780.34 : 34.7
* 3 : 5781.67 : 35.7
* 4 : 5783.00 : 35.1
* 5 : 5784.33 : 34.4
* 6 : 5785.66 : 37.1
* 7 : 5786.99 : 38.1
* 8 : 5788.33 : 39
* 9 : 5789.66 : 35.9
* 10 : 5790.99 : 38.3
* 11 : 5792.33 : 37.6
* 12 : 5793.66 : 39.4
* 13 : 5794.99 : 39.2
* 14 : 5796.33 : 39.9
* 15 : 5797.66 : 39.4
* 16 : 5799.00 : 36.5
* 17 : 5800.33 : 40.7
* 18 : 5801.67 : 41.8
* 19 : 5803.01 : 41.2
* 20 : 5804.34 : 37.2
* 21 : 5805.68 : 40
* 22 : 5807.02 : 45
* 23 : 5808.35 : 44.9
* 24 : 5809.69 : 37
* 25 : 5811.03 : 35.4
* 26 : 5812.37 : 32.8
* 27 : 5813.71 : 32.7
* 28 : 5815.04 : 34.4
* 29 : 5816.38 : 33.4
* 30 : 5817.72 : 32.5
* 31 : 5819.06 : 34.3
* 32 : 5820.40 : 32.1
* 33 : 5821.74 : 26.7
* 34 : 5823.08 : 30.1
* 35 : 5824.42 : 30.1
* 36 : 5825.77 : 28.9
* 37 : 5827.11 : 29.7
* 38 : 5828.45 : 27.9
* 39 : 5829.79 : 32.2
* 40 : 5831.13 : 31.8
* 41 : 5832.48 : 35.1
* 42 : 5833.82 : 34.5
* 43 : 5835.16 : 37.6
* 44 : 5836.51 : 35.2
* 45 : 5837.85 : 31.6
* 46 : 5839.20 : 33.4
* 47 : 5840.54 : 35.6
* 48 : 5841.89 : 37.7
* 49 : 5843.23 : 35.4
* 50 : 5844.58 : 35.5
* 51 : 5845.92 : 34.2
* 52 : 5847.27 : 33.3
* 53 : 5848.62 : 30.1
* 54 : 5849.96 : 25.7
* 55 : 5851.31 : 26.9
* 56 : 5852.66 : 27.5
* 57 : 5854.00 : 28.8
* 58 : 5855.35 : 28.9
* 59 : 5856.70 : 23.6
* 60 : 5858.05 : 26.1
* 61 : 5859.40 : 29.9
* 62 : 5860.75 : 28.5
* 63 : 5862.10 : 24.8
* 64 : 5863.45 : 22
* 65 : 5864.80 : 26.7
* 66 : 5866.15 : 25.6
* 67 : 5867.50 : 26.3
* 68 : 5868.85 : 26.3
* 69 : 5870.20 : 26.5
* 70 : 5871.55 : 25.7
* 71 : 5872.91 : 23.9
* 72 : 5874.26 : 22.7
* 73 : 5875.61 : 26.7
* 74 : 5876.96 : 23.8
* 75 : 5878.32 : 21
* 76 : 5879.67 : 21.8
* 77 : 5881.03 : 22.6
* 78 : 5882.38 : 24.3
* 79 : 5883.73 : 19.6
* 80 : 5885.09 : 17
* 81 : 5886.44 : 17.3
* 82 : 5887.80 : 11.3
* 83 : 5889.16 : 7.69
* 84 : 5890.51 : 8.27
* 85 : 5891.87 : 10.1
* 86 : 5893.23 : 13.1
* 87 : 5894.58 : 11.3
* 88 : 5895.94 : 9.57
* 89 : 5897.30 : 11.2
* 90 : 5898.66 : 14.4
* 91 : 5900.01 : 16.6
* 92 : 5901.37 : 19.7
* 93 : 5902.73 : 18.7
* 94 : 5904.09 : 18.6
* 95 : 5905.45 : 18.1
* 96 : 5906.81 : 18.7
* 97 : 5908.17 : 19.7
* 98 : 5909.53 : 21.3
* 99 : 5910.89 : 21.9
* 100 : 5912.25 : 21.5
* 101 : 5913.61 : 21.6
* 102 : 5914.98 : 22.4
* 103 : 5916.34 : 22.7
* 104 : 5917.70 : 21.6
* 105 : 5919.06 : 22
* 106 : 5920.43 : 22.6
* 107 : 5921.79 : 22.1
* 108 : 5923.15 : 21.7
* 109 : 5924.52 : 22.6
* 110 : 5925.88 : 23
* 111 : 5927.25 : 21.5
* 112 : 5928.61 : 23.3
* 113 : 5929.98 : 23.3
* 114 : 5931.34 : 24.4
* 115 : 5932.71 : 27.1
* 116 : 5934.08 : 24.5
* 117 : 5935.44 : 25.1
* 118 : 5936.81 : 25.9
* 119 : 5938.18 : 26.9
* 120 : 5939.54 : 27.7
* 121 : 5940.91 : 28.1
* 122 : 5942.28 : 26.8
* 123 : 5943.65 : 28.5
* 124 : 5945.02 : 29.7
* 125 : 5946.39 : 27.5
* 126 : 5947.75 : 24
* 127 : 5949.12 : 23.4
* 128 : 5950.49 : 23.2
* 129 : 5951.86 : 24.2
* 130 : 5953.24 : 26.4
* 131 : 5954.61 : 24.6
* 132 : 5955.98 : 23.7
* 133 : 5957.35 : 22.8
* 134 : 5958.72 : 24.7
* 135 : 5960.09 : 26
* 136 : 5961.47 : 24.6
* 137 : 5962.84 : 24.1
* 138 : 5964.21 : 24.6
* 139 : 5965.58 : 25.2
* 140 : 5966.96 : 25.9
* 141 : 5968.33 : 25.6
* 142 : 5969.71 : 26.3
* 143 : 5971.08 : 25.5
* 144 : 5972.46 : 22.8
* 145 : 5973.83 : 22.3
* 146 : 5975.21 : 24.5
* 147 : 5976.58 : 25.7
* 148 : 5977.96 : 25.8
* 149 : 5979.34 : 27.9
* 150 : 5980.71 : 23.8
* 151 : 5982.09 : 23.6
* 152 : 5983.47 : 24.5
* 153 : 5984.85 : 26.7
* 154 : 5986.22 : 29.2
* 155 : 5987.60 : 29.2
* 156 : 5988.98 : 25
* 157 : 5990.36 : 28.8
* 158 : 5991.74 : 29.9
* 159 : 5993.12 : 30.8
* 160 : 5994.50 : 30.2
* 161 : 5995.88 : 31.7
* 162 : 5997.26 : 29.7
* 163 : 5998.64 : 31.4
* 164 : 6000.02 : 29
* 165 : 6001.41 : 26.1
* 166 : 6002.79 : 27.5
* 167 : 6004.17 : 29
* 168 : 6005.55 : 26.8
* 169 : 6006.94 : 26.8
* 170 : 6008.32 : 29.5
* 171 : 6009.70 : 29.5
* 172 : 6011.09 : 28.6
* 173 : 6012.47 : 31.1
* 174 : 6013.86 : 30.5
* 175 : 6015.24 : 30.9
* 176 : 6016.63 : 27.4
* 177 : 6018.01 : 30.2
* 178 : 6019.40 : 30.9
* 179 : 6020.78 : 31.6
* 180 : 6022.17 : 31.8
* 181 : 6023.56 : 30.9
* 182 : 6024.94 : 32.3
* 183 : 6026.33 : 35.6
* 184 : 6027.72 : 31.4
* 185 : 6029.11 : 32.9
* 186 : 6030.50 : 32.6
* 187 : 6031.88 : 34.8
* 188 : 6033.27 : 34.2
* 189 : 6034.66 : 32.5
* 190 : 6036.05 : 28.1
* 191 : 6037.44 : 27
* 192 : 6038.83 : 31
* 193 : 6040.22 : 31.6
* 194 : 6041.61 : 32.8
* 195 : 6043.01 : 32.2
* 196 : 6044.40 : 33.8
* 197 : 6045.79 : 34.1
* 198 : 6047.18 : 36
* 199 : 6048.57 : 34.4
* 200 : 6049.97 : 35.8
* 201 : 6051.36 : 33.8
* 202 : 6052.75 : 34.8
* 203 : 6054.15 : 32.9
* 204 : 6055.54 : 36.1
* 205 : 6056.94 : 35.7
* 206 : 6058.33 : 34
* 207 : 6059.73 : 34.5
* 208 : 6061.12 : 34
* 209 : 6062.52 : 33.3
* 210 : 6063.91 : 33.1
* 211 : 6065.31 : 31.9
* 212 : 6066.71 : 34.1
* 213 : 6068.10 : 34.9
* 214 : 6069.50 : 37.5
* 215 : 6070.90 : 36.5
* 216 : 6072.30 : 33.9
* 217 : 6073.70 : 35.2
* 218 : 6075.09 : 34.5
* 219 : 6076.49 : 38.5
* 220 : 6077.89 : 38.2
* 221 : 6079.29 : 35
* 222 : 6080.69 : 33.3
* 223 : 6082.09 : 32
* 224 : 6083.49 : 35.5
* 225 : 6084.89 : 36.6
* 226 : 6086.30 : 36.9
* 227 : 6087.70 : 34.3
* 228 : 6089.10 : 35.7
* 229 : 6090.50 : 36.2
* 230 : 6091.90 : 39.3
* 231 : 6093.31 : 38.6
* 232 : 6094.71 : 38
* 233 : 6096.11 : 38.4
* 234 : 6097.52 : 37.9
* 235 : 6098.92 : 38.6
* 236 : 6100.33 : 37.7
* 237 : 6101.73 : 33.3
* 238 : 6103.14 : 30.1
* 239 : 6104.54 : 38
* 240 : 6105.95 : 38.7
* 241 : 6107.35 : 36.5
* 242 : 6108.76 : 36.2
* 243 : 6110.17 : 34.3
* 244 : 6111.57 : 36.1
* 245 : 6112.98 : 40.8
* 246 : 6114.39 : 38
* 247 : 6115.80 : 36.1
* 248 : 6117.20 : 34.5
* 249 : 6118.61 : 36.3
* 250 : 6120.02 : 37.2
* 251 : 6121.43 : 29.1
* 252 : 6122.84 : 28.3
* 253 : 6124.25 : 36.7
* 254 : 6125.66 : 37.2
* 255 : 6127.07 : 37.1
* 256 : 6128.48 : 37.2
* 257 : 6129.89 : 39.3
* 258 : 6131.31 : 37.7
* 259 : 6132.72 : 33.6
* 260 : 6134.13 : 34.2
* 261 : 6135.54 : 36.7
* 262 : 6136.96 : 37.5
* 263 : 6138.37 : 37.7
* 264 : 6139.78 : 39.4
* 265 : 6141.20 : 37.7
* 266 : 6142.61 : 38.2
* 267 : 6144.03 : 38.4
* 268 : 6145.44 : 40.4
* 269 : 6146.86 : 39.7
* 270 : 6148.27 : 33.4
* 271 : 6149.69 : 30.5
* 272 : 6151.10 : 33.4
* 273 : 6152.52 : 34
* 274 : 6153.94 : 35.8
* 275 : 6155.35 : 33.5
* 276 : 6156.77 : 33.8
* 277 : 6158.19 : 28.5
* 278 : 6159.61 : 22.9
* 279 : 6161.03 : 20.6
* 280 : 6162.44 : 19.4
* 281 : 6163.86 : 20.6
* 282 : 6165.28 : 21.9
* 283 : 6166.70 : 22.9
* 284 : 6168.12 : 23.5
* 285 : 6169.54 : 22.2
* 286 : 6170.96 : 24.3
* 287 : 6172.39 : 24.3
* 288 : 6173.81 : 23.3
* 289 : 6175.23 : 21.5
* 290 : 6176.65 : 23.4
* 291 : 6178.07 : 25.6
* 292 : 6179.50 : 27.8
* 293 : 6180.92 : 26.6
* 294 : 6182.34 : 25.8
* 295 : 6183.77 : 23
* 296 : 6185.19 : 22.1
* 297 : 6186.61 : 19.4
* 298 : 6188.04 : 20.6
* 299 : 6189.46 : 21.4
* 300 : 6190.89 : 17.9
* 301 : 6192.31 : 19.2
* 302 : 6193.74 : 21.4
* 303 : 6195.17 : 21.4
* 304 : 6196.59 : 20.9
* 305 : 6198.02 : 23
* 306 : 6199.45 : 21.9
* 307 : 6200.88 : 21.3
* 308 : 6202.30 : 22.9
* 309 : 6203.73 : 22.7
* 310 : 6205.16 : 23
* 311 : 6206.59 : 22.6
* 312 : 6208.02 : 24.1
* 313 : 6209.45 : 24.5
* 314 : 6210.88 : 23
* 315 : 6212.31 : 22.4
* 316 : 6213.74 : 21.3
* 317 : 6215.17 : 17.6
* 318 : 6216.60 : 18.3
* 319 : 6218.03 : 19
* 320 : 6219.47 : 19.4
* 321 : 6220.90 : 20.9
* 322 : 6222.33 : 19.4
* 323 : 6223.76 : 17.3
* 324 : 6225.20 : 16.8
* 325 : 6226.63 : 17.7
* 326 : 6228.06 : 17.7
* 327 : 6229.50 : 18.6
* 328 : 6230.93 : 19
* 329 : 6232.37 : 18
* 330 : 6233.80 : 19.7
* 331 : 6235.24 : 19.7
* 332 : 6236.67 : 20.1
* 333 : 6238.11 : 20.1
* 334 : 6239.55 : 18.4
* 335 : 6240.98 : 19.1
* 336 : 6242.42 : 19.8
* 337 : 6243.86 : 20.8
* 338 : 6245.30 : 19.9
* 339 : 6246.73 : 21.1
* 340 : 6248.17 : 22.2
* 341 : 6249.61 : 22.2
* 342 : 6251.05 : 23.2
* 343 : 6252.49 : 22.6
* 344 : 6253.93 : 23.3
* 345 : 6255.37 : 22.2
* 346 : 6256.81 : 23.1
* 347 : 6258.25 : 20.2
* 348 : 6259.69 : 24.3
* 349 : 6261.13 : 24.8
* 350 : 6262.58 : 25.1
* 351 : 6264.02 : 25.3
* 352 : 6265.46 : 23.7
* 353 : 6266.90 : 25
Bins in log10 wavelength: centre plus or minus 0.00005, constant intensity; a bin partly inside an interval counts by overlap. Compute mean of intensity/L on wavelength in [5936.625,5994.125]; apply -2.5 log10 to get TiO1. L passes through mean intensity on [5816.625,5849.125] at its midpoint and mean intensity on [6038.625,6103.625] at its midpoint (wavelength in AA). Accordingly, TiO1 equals 0.297 mag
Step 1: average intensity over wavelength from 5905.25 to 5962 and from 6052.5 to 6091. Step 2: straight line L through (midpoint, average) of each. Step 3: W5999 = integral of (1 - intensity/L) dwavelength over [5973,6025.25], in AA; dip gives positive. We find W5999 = 1.4 AA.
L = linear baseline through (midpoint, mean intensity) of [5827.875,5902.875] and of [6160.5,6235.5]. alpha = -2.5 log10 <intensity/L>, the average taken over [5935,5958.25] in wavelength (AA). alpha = -0.082 mag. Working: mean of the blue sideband 24.7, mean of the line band 25.8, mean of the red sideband 21.4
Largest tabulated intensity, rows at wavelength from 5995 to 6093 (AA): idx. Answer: 39.3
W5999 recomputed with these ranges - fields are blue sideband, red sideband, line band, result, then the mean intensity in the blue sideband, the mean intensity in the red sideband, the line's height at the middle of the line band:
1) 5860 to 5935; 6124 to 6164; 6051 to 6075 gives -3.90 AA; 20.6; 34.1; 29.7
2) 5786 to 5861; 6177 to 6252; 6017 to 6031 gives -2.30 AA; 34.2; 21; 27.4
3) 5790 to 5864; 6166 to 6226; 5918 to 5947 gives 5.07 AA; 33.6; 21.9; 30.2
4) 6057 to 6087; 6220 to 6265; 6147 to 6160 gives -1.91 AA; 34.9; 20.7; 28.2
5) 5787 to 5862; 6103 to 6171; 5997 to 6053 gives 3.95 AA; 34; 33.4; 33.6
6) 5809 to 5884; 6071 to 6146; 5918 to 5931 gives 3.73 AA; 29.5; 36.4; 31.5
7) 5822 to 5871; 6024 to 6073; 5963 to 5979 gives 3.60 AA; 30.1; 33.5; 32.2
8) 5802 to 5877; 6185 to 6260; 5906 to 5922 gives 4.25 AA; 31.3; 20.7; 29.2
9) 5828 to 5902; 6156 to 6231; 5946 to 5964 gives -0.38 AA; 24.8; 21.9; 24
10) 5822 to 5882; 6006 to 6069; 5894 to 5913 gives 8.00 AA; 28.9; 32.4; 29.8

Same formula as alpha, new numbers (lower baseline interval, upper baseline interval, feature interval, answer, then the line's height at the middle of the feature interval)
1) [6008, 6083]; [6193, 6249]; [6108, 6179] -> -0.221 mag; 26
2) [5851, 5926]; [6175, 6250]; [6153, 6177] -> -0.187 mag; 21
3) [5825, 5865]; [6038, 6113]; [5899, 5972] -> 0.348 mag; 32.5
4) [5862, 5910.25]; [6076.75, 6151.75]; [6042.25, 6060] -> -0.096 mag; 31.5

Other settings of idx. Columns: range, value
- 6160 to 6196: 27.8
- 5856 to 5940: 29.9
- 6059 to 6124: 40.8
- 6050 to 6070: 37.5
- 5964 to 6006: 31.7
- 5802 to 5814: 45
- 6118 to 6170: 40.4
